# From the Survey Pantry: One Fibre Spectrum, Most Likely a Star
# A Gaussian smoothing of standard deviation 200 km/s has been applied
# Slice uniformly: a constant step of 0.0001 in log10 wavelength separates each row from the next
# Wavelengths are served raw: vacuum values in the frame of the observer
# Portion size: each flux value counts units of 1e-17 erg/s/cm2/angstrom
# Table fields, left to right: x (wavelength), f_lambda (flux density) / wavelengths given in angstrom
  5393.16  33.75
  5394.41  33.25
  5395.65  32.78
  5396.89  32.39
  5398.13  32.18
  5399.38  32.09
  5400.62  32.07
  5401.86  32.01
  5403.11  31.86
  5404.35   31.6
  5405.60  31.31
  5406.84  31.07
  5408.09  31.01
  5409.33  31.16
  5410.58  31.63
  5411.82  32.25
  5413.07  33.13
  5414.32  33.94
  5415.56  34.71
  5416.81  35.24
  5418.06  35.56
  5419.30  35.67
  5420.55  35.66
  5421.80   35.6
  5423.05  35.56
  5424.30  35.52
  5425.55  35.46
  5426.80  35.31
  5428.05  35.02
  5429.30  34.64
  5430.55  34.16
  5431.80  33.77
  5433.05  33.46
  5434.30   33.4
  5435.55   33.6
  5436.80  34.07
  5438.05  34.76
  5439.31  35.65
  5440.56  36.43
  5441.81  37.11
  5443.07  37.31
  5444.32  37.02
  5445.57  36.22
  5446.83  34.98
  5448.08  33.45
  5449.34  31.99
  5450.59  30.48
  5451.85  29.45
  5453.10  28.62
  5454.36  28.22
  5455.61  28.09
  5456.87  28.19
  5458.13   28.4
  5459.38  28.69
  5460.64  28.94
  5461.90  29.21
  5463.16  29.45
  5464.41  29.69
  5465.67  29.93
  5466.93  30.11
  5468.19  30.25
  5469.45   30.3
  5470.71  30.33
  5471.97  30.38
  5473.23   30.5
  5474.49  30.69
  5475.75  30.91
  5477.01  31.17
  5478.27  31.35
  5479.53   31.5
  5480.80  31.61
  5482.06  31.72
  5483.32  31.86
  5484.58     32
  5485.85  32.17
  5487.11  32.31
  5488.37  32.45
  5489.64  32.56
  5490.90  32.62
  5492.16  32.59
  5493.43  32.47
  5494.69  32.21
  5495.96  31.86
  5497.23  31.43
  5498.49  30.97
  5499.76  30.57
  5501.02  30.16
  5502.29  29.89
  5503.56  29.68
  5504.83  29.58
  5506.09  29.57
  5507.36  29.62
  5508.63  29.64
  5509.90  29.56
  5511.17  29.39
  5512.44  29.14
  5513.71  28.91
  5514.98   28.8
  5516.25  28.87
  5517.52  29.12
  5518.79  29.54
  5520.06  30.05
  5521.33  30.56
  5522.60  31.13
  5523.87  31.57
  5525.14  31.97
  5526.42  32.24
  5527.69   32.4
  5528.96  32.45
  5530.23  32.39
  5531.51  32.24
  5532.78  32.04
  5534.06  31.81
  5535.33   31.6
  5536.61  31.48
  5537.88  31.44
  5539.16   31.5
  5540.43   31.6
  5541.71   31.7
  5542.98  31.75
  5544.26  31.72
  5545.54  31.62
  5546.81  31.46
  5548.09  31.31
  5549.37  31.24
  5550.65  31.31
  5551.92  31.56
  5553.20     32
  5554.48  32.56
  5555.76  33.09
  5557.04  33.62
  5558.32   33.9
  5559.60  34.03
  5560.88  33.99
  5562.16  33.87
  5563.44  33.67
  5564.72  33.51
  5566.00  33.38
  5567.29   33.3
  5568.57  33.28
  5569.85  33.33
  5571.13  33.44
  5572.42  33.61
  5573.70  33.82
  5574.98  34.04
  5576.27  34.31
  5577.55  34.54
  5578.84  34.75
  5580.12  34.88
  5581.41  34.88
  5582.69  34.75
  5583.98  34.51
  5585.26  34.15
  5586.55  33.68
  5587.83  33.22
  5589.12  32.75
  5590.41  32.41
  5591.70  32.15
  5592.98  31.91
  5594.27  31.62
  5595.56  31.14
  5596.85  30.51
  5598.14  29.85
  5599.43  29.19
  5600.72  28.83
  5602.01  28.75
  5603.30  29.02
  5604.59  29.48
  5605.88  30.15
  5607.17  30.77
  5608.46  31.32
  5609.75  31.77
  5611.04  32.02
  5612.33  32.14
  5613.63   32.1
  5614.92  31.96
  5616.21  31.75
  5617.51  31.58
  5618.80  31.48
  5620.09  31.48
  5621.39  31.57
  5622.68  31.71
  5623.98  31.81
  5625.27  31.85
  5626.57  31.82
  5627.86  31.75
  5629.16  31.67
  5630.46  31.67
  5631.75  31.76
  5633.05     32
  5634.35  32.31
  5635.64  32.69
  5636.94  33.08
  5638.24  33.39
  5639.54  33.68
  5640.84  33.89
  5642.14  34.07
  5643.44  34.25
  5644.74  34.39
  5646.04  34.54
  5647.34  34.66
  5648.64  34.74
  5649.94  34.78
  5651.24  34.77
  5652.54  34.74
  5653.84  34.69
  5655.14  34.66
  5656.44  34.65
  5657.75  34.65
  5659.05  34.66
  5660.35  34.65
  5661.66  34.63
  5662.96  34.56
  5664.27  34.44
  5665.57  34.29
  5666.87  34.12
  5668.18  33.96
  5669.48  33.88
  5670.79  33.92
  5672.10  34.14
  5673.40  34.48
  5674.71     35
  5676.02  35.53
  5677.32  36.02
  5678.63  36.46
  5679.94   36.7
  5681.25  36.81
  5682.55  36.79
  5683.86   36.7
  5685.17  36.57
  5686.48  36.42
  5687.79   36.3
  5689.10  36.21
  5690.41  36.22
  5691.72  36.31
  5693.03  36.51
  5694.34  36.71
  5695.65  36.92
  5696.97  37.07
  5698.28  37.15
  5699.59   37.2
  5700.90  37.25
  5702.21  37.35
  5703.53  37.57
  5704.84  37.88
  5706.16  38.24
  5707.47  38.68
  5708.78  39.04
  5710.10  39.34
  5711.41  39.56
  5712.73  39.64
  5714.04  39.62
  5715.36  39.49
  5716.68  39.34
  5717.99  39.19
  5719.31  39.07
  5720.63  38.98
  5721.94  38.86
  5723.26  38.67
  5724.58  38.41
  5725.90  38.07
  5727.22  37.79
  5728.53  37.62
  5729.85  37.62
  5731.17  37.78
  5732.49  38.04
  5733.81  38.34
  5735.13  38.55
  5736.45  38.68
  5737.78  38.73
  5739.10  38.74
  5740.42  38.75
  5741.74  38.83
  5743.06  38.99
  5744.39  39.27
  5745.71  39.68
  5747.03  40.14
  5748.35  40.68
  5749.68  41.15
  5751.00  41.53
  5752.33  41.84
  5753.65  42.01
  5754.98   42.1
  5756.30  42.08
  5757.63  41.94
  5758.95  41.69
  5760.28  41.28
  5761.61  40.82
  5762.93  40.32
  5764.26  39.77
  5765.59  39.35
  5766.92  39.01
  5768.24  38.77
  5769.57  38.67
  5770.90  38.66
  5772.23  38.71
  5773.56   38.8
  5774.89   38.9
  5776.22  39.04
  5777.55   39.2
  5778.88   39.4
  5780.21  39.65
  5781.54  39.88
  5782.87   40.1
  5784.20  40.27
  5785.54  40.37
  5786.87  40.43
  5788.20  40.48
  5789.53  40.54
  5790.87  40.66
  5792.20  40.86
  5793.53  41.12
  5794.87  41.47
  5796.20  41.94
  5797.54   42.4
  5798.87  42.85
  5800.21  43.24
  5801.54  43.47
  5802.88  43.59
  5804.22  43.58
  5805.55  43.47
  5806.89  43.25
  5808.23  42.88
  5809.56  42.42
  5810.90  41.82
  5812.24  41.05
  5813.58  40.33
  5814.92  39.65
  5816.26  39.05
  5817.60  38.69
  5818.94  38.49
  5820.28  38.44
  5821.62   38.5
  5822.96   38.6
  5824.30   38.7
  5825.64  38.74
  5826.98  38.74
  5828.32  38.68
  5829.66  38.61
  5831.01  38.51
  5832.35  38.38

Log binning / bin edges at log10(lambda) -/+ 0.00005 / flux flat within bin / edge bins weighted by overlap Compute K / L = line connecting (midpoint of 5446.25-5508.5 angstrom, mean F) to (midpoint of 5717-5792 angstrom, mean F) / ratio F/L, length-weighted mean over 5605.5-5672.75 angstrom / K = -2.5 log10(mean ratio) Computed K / 0.09 mag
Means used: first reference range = 30.7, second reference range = 39.6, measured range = 33.1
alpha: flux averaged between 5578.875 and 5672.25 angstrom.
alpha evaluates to 32.8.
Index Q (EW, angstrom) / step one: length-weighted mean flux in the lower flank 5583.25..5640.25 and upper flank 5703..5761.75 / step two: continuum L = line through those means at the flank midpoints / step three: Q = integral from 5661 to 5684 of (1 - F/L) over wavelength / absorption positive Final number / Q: 0.3 angstrom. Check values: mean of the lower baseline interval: 31.7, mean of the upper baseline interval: 39.4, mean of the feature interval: 35.1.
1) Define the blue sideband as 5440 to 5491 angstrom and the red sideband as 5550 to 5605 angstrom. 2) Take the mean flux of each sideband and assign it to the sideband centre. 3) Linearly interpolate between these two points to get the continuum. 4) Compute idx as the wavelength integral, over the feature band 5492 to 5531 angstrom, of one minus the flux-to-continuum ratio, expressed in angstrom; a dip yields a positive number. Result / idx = 1.7 angstrom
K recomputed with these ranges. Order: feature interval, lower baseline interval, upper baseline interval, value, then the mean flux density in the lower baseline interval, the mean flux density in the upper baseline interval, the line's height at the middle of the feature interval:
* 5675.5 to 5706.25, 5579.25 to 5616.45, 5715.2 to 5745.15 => -0.01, 31.8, 38.6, 36.6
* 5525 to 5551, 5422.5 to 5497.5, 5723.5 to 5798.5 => 0.08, 32.2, 39.8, 34.2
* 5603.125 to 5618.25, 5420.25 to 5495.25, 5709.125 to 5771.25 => 0.16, 32.3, 39.5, 36.2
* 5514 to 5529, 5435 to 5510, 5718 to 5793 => 0.08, 31.4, 39.6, 32.9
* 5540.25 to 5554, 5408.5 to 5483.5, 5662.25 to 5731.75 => 0.09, 32.6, 37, 34.4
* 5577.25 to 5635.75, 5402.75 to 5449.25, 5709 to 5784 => 0.17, 34.3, 39.5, 37.2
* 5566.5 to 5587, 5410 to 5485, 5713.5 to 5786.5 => 0.05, 32.6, 39.5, 35.5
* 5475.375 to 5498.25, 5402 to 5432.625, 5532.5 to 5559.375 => 0.03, 33.8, 31.9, 32.8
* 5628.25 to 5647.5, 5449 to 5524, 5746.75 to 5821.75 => 0.08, 30.4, 40.7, 35.6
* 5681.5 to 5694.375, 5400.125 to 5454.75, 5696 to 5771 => 0.05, 33.7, 39.2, 38.4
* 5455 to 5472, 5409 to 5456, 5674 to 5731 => 0.17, 33.9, 37.6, 34.4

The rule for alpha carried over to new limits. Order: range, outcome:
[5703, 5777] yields 39.4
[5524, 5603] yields 32.5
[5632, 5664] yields 34.1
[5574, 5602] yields 32.7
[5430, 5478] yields 31.8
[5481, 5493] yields 32.2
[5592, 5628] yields 31.1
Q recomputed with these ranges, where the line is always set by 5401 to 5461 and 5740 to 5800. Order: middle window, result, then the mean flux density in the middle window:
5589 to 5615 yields 4.2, 30.9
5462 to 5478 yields 1.7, 30.3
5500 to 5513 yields 1.9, 29.7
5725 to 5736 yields 0.4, 38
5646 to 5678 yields 2.9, 34.6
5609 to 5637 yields 4.0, 31.9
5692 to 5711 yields 0.6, 37.6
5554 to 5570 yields 1.1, 33.5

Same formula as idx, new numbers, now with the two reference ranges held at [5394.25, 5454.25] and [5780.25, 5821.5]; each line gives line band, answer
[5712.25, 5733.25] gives 0.5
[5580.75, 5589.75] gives 0.7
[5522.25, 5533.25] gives 1.1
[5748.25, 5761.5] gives -0.5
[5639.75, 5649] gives 0.9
